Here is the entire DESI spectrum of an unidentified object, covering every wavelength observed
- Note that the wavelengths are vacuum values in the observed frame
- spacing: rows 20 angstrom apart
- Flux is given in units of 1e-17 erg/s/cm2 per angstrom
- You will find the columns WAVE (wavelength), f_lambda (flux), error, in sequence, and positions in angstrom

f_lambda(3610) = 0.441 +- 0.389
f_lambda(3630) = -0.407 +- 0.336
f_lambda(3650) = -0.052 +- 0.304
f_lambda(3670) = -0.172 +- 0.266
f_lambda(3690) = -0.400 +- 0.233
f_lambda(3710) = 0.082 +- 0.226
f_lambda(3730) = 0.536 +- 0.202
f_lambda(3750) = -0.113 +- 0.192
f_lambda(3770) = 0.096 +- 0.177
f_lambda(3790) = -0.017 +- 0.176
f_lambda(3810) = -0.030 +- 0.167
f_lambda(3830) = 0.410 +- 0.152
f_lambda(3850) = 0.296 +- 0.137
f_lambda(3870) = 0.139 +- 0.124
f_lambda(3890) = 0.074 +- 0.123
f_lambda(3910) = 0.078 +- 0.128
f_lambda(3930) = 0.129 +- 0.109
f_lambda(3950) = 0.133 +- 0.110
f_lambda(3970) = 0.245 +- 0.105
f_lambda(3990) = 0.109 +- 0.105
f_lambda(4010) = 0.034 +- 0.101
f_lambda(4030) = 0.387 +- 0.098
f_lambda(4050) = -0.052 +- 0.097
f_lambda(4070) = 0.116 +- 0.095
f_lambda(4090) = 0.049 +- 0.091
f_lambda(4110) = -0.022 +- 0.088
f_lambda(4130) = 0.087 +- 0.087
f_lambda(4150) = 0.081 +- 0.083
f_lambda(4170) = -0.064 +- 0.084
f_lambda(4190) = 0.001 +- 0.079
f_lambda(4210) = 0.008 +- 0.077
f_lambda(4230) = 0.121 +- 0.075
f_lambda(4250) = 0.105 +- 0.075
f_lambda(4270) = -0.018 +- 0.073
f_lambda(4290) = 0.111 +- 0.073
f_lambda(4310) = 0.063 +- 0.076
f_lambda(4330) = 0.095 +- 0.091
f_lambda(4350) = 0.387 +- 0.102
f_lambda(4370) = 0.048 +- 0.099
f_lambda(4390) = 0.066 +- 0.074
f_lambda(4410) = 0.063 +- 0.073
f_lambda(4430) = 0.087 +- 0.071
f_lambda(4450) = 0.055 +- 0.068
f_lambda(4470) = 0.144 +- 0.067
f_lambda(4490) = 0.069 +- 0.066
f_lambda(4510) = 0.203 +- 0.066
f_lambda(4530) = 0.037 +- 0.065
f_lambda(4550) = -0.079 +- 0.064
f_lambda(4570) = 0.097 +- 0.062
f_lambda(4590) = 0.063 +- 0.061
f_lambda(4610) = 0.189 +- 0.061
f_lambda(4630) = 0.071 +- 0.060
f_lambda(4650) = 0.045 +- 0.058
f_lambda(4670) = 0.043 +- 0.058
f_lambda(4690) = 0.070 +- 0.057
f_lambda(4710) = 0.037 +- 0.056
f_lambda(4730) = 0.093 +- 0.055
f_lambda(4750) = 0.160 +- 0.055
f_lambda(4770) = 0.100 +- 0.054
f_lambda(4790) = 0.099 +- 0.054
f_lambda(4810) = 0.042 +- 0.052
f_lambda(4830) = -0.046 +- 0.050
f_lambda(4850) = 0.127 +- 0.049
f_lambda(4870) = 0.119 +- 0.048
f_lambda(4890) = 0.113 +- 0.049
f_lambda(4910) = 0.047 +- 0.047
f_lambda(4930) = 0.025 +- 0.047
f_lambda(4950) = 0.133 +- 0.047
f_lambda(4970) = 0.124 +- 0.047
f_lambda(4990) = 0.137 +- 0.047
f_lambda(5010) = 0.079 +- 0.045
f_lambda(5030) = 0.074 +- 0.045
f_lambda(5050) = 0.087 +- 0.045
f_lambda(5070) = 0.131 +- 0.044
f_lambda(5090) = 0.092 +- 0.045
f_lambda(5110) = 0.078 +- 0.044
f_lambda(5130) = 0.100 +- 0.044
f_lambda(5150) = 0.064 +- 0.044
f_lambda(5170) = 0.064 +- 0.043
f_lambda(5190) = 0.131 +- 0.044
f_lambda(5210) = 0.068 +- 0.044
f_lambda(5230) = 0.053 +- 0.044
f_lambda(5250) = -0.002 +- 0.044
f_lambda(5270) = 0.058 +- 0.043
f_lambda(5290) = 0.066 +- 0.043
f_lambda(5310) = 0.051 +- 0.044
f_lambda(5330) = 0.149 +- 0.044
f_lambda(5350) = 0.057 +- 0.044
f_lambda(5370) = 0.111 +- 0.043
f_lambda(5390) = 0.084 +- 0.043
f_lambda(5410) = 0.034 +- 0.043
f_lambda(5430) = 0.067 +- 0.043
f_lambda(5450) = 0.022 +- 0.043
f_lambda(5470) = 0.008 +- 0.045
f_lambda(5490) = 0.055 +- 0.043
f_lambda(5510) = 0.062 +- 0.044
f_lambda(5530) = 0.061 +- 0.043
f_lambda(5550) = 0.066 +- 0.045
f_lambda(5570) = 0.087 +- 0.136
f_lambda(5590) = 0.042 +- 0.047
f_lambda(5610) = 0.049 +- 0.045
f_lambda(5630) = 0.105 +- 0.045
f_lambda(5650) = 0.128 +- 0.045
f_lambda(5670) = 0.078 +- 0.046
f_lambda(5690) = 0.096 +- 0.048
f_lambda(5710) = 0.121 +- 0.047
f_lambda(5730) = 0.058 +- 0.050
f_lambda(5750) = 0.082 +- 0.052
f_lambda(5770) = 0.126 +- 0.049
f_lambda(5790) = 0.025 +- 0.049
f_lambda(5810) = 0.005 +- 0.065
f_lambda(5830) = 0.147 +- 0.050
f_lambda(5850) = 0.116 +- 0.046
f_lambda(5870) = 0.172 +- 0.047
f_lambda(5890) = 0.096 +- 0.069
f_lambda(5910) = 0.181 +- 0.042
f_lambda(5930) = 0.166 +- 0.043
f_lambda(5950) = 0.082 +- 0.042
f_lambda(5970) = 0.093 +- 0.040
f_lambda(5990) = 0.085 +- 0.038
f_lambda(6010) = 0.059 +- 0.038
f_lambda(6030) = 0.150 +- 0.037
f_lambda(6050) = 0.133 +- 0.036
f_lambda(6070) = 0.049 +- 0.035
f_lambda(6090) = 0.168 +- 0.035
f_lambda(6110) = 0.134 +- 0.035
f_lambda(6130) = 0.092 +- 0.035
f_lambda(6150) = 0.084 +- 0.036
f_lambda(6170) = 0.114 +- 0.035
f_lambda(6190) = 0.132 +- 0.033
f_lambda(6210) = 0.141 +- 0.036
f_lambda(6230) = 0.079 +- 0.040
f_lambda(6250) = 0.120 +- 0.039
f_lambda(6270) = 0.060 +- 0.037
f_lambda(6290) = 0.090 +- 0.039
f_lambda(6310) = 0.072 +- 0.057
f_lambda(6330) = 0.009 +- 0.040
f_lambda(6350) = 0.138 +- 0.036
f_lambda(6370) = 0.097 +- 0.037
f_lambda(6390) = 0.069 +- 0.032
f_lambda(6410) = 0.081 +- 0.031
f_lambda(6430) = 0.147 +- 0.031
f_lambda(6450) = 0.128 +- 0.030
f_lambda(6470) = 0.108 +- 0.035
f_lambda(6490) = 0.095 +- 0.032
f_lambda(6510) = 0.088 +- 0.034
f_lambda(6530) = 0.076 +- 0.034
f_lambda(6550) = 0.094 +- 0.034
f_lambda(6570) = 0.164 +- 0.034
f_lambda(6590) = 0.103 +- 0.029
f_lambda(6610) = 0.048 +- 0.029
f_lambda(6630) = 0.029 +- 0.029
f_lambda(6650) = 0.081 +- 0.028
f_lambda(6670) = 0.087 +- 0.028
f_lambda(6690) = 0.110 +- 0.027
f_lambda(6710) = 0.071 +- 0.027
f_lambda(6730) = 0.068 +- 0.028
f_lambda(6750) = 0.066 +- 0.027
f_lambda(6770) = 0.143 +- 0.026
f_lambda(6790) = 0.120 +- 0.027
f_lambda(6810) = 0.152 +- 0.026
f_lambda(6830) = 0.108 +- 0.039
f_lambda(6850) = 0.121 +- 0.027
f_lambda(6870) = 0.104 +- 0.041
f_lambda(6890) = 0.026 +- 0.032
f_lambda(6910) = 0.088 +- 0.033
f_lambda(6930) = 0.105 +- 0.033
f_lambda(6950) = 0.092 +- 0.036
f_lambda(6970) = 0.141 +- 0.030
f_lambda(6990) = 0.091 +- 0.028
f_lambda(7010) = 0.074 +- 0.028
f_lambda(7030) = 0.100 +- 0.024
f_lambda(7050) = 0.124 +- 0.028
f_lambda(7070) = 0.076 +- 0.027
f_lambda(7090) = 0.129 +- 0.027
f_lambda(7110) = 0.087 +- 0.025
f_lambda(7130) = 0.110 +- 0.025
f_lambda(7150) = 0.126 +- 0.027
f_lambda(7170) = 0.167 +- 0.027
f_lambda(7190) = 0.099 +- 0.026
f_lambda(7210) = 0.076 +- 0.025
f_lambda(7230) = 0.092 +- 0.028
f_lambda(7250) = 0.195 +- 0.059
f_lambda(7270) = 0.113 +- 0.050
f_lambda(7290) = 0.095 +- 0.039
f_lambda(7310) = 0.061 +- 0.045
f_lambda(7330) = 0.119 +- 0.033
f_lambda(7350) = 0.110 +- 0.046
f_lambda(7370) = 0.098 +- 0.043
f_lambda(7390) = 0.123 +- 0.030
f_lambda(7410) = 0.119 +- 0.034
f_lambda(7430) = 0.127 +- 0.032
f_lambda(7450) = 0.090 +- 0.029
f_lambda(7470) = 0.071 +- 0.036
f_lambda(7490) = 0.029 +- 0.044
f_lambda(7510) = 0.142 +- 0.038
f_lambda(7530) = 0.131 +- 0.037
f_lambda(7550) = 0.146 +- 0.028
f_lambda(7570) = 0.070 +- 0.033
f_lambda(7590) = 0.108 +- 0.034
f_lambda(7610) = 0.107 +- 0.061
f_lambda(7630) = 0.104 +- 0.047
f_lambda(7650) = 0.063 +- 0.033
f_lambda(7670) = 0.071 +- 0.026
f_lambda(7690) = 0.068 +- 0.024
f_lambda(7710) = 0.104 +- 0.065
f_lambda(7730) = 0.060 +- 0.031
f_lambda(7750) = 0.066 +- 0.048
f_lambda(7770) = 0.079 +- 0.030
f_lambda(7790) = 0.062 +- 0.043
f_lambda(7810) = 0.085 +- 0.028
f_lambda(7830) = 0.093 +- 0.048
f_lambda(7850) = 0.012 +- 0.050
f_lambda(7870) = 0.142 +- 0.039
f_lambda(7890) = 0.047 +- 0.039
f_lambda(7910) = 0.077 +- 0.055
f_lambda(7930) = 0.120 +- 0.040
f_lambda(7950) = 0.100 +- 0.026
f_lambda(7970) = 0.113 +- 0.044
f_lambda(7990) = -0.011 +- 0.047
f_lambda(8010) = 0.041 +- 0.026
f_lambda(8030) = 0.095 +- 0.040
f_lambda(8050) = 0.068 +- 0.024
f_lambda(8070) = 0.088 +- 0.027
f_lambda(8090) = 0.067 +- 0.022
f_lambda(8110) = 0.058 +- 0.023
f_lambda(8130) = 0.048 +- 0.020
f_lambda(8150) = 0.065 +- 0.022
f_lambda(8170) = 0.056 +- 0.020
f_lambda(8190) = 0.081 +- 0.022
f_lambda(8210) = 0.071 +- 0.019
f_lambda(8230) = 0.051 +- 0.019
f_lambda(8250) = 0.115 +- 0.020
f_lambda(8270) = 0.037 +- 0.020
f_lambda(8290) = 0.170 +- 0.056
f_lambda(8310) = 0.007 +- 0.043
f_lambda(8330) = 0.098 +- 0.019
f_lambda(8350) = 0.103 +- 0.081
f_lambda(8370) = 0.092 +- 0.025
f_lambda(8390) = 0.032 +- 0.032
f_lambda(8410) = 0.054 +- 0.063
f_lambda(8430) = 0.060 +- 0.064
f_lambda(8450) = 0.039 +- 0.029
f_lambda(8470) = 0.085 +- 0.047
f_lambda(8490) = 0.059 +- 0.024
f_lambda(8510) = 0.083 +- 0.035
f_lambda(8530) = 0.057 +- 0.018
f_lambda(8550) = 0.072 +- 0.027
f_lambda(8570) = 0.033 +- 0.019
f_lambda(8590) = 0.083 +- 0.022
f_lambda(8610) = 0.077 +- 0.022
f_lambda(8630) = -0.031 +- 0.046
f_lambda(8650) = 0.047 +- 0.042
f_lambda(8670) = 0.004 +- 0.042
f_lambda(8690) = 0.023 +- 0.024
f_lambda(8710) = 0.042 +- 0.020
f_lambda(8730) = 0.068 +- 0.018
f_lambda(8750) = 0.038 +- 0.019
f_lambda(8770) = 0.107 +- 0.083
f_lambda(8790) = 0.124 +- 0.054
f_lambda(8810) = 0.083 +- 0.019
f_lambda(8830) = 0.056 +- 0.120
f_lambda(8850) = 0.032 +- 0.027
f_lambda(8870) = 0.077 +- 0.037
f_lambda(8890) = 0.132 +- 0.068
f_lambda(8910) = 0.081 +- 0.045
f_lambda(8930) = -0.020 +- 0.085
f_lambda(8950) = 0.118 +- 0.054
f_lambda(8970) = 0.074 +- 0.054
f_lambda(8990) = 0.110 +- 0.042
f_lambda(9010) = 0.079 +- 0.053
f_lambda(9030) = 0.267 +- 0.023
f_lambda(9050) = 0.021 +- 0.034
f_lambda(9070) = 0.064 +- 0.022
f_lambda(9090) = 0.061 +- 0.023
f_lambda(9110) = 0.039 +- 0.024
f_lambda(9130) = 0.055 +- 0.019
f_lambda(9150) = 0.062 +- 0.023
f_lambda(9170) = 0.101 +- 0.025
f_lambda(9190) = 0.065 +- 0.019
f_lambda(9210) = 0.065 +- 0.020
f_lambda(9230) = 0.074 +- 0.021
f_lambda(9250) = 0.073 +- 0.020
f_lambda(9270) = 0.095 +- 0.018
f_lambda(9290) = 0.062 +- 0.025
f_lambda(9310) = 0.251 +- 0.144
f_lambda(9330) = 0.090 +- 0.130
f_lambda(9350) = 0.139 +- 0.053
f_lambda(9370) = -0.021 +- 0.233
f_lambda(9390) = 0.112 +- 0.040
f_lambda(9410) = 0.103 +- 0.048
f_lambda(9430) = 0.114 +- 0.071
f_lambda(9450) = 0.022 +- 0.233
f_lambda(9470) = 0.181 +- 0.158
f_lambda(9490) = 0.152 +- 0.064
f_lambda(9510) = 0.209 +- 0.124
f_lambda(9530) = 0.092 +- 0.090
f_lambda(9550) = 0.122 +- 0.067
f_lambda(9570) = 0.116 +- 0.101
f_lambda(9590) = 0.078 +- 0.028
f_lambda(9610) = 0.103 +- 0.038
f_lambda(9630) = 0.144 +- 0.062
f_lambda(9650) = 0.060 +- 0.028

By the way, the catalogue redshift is 1.423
